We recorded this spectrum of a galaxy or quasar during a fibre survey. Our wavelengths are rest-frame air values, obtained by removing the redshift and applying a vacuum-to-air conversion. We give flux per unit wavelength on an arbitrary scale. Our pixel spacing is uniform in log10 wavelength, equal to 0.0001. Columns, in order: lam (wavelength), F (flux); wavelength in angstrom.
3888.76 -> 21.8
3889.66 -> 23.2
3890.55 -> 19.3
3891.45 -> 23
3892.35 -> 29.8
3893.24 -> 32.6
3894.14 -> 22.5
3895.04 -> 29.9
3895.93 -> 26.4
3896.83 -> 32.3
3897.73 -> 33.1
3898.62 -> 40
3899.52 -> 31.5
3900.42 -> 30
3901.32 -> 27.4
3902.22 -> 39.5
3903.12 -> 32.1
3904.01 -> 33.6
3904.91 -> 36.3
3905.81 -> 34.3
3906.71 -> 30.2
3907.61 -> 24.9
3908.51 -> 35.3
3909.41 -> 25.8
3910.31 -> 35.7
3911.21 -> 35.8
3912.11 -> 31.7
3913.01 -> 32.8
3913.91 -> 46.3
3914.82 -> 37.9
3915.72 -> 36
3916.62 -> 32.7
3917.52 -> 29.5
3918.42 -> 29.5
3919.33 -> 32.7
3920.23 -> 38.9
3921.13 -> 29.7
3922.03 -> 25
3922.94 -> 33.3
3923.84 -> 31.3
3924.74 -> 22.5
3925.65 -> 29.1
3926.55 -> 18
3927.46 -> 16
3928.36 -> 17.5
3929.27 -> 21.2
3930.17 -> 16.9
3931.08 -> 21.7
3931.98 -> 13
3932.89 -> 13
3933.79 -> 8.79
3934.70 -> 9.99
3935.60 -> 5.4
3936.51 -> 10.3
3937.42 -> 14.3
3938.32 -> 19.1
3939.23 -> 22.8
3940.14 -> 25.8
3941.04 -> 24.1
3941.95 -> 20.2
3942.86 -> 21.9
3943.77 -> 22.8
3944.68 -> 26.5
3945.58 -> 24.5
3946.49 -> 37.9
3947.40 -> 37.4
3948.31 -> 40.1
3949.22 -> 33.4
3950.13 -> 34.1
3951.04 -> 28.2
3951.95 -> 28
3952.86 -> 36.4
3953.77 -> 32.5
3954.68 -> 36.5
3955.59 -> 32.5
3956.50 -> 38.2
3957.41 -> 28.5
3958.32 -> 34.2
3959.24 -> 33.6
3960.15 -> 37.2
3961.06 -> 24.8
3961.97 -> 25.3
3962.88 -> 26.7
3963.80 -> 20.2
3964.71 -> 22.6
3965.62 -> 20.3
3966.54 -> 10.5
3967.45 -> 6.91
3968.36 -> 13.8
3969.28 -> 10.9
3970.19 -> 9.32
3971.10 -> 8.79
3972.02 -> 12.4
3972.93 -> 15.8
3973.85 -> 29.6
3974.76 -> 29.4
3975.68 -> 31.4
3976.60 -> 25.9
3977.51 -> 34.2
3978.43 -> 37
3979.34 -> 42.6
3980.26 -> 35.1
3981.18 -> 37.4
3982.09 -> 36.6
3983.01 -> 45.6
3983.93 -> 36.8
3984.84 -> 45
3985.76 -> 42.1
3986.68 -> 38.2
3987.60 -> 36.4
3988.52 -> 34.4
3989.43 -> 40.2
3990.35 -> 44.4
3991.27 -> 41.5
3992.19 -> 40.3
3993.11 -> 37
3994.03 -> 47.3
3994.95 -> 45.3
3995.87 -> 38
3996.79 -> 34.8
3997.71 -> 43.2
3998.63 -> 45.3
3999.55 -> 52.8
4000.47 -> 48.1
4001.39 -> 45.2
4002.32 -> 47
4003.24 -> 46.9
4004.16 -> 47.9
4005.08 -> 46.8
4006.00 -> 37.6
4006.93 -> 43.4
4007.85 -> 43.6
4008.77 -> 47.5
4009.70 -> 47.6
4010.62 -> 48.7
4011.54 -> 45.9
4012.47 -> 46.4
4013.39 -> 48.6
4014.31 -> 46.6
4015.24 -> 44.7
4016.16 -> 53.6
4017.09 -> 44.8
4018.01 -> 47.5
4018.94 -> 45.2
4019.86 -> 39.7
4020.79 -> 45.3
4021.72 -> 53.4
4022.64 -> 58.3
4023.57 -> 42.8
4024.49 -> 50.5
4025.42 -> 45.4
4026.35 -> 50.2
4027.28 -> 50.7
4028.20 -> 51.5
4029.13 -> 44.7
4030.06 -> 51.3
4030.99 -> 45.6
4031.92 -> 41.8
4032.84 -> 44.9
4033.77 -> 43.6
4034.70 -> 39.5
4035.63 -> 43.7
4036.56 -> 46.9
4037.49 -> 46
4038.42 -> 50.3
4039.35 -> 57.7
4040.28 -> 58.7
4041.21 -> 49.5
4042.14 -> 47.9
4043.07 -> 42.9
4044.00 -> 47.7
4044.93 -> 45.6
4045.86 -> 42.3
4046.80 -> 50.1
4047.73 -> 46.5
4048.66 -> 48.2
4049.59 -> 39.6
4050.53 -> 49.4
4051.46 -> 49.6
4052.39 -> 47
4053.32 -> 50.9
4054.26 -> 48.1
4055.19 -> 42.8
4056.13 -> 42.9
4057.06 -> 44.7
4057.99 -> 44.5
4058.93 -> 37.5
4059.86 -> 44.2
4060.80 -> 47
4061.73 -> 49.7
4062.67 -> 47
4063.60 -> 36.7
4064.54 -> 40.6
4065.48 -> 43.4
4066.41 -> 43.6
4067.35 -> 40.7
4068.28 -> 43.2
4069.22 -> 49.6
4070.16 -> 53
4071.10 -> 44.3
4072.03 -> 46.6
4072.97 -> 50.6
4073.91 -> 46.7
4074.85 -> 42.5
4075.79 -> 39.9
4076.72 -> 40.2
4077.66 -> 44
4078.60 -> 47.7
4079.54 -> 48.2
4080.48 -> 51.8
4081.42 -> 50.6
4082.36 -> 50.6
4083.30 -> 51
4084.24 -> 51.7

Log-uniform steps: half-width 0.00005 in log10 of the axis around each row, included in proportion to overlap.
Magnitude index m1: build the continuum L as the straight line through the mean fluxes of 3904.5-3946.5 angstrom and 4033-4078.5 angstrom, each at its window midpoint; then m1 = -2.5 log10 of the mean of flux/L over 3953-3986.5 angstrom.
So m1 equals 0.15 mag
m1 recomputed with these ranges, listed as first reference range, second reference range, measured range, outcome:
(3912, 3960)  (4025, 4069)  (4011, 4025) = -0.16 mag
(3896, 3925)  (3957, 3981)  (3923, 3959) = 0.13 mag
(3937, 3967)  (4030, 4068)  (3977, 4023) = -0.18 mag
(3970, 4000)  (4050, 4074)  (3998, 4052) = -0.16 mag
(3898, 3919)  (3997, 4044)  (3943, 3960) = 0.19 mag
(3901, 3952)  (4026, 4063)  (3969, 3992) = 0.13 mag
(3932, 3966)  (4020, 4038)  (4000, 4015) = -0.12 mag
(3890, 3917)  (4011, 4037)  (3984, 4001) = 0.03 mag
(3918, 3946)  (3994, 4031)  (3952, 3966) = -0.01 mag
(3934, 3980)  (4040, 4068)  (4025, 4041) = -0.16 mag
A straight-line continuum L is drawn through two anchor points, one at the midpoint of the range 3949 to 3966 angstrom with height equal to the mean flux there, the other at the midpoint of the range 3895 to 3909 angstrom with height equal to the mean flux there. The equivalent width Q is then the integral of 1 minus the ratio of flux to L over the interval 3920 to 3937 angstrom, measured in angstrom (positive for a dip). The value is 6.27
